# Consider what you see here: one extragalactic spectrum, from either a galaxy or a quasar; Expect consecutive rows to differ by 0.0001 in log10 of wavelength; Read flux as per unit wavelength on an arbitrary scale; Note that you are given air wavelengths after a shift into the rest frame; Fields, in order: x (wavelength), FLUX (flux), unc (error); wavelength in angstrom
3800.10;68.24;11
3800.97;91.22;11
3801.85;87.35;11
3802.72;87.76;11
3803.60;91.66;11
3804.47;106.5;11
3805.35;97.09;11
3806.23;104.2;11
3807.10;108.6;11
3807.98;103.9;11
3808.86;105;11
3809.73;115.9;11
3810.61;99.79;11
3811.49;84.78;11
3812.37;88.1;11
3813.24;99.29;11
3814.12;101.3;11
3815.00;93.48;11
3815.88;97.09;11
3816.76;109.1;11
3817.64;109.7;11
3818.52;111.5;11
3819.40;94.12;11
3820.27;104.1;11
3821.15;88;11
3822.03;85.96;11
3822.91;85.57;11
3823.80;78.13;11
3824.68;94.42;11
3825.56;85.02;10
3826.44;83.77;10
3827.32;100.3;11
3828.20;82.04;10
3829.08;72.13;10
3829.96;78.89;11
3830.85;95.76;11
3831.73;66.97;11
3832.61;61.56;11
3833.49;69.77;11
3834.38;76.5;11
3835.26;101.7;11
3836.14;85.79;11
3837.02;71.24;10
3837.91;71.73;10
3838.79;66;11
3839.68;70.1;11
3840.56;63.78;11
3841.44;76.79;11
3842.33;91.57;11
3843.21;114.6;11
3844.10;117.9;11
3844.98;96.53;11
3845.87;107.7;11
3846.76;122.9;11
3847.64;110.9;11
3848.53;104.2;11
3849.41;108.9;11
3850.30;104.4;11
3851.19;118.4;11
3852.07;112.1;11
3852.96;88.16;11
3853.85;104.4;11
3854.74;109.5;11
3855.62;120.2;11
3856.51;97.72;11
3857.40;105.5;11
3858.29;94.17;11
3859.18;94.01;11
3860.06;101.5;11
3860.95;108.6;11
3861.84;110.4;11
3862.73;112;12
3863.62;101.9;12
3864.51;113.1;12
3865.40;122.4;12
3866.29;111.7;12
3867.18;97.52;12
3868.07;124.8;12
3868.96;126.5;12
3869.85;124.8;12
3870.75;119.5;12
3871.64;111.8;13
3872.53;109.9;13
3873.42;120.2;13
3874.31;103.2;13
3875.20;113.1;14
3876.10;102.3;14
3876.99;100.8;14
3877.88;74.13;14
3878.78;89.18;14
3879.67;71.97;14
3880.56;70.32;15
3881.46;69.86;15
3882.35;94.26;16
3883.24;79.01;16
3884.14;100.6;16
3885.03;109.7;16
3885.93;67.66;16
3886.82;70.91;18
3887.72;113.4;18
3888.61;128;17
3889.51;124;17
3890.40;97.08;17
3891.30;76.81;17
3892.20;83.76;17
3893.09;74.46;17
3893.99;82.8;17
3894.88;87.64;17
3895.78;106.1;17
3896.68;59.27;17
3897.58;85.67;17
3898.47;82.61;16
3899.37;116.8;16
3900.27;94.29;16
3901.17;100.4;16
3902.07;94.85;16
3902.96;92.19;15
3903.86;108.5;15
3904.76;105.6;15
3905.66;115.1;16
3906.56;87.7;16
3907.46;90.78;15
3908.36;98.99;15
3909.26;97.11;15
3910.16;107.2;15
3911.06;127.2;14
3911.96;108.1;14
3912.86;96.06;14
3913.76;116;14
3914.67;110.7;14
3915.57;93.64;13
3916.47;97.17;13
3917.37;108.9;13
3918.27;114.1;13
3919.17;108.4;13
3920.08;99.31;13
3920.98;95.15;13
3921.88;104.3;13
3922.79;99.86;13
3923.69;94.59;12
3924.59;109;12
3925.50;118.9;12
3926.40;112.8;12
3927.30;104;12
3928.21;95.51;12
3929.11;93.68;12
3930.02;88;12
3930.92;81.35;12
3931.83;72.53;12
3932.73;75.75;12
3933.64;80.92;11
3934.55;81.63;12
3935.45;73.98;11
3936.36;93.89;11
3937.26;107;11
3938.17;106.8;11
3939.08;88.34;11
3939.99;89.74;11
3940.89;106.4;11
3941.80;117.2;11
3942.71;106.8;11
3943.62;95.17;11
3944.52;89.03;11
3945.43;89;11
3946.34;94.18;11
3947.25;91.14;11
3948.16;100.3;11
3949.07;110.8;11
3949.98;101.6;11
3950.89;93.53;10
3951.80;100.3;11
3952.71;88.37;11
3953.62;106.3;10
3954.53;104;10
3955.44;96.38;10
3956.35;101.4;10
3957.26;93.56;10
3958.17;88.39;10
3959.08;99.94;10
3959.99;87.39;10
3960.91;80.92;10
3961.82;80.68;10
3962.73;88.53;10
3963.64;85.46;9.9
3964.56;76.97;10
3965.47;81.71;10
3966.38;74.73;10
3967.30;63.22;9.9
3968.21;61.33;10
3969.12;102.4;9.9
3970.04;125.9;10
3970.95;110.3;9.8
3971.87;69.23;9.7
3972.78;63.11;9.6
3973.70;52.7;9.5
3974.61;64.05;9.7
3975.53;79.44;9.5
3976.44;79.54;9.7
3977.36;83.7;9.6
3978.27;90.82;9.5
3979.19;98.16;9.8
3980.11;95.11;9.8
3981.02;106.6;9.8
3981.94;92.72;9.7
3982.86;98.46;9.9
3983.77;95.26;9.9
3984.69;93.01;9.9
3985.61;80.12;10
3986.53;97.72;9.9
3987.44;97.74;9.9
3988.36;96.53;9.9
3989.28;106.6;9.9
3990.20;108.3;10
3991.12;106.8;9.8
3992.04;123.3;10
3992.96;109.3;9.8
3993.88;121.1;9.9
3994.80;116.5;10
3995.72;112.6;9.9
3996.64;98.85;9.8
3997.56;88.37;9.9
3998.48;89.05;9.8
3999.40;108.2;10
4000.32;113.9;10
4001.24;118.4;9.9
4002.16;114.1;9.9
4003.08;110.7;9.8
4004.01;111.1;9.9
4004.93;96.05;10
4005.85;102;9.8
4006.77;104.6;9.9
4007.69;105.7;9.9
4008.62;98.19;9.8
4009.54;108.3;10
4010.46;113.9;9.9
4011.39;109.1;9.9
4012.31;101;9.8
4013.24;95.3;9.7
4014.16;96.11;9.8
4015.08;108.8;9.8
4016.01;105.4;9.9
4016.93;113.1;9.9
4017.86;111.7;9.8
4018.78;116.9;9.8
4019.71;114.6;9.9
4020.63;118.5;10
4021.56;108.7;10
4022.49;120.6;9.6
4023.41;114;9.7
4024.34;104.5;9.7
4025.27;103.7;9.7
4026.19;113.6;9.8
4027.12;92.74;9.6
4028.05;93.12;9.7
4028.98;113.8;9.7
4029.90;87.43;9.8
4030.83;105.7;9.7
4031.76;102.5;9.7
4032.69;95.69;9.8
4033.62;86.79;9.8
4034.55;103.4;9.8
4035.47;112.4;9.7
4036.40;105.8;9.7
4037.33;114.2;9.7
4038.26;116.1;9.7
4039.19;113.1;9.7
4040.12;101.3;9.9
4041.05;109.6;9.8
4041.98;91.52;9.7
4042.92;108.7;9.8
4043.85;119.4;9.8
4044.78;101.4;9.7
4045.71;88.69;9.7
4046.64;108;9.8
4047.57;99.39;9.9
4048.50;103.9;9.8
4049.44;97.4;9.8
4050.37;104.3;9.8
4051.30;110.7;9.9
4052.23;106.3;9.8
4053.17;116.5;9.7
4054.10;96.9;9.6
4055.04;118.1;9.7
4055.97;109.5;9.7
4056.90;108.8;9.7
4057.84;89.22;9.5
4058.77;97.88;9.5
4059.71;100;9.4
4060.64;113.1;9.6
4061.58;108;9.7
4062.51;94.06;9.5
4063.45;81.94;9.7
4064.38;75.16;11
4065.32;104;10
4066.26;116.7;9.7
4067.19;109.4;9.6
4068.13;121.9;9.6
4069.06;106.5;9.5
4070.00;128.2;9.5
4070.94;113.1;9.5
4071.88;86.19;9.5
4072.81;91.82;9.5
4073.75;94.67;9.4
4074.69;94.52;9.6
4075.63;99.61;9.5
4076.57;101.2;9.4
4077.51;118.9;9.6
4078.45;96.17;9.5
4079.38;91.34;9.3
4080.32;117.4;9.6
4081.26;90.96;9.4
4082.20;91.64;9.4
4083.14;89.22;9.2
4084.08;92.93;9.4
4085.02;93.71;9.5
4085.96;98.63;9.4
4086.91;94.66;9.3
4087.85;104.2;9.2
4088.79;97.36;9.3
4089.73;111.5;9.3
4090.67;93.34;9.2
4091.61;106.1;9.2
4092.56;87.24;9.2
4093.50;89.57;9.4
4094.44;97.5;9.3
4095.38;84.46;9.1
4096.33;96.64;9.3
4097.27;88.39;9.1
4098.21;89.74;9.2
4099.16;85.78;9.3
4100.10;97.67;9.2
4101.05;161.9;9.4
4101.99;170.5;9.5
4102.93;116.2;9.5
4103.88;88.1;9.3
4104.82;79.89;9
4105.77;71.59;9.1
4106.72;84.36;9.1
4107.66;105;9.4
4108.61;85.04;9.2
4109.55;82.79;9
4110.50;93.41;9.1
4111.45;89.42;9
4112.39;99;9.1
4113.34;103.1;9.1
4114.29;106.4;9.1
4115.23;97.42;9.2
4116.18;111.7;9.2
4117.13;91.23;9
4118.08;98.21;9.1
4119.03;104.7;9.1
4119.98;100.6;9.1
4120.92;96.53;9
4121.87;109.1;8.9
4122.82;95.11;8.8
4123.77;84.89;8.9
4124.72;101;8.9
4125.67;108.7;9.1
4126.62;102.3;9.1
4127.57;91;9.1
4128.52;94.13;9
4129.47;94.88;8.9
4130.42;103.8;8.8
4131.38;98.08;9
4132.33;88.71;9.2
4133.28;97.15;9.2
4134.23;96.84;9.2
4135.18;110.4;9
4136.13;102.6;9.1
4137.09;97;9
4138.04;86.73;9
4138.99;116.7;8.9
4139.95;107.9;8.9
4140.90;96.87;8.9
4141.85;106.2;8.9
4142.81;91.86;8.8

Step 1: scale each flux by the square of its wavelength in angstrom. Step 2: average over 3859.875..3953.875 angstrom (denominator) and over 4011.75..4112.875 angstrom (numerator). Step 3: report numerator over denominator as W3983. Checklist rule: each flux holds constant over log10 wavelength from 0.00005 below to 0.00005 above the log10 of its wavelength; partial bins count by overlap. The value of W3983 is 1.12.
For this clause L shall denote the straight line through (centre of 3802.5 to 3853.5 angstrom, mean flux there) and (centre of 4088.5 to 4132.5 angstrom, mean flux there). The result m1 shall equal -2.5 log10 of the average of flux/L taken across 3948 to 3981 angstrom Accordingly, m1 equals 0.09 mag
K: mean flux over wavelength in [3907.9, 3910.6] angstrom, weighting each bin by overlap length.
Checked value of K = 101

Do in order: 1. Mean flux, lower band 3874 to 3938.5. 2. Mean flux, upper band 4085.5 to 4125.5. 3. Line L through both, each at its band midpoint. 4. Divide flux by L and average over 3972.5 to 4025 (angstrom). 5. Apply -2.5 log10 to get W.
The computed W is -0.049 mag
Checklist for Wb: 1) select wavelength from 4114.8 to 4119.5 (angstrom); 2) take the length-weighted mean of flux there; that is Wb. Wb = 101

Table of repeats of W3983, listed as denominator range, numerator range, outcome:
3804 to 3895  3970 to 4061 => 1.15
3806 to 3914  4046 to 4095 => 1.16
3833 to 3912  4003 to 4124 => 1.15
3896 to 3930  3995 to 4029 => 1.11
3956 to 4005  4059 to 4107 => 1.12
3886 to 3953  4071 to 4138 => 1.11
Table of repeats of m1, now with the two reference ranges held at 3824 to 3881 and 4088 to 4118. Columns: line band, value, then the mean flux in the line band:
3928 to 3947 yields 0.07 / 91.7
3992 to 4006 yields -0.10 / 108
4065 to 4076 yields -0.07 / 106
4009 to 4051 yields -0.08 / 106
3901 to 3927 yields -0.07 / 104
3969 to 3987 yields 0.11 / 88.7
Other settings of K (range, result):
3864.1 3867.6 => 111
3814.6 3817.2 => 99.9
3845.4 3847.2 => 115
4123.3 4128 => 97.7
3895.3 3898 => 83.4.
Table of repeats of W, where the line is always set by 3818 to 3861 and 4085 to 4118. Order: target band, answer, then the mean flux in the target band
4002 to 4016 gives -0.088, 105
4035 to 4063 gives -0.085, 105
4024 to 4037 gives -0.049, 102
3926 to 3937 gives 0.081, 88.1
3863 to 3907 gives -0.051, 98.4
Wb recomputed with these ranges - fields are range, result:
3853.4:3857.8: 107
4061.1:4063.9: 94.7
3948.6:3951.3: 102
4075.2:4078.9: 104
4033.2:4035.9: 101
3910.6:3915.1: 111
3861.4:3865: 109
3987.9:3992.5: 108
